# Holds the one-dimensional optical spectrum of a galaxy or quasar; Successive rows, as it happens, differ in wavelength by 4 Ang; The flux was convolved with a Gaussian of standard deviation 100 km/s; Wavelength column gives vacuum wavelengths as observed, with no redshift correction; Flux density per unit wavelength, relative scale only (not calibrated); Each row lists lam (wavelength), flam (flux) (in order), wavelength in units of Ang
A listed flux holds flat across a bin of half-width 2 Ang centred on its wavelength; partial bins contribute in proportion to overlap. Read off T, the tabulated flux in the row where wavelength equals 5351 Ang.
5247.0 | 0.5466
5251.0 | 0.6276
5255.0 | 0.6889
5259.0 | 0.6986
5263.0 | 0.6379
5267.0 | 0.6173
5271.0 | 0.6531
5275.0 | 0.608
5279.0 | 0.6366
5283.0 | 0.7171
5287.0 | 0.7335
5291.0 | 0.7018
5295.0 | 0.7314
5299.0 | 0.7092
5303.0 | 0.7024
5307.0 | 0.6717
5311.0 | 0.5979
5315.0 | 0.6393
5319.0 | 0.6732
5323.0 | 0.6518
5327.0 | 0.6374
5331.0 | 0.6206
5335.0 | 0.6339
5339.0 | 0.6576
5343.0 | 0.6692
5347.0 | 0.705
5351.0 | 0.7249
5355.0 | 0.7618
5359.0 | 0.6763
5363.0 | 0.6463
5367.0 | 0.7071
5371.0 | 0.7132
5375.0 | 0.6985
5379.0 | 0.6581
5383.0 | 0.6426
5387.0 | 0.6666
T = 0.7249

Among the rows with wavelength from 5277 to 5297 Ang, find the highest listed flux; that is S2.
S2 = 0.7335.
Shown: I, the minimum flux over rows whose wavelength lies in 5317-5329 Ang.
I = 0.6374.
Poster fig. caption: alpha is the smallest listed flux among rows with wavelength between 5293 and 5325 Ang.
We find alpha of 0.5979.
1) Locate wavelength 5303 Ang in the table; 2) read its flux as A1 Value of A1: 0.7024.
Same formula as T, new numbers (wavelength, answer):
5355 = 0.7618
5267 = 0.6173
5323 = 0.6518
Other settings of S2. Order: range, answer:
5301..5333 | 0.7024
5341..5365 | 0.7618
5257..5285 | 0.7171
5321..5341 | 0.6576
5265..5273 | 0.6531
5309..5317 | 0.6393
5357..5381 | 0.7132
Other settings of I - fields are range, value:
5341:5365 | 0.6463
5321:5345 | 0.6206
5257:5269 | 0.6173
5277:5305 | 0.6366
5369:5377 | 0.6985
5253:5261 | 0.6889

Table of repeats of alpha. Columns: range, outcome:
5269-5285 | 0.608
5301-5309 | 0.6717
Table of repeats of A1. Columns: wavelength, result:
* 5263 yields 0.6379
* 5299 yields 0.7092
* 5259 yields 0.6986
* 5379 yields 0.6581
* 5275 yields 0.608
